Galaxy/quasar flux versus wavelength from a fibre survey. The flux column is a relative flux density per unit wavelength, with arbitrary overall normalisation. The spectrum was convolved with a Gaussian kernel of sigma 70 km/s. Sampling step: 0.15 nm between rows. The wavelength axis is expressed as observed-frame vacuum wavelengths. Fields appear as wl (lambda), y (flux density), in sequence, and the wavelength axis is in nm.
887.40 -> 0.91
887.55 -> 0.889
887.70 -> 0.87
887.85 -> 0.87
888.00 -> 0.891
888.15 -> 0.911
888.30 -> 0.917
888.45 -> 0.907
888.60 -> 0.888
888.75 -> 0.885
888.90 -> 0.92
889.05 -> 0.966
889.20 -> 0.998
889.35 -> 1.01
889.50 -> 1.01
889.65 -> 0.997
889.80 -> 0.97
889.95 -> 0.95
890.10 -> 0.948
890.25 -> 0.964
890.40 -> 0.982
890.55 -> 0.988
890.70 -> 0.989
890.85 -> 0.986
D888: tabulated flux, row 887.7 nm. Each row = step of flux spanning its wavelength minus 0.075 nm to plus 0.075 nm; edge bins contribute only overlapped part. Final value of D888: 0.87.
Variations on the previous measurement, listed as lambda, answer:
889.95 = 0.95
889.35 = 1.01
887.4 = 0.91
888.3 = 0.917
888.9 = 0.92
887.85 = 0.87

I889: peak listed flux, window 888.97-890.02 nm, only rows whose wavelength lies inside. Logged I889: 1.01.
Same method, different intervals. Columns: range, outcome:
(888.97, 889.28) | 0.998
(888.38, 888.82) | 0.907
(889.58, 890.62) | 0.997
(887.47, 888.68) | 0.917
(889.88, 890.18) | 0.95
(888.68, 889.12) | 0.966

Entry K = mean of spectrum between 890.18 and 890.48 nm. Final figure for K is 0.973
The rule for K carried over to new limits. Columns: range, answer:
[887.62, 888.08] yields 0.877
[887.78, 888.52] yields 0.899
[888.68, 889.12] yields 0.924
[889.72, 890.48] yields 0.963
